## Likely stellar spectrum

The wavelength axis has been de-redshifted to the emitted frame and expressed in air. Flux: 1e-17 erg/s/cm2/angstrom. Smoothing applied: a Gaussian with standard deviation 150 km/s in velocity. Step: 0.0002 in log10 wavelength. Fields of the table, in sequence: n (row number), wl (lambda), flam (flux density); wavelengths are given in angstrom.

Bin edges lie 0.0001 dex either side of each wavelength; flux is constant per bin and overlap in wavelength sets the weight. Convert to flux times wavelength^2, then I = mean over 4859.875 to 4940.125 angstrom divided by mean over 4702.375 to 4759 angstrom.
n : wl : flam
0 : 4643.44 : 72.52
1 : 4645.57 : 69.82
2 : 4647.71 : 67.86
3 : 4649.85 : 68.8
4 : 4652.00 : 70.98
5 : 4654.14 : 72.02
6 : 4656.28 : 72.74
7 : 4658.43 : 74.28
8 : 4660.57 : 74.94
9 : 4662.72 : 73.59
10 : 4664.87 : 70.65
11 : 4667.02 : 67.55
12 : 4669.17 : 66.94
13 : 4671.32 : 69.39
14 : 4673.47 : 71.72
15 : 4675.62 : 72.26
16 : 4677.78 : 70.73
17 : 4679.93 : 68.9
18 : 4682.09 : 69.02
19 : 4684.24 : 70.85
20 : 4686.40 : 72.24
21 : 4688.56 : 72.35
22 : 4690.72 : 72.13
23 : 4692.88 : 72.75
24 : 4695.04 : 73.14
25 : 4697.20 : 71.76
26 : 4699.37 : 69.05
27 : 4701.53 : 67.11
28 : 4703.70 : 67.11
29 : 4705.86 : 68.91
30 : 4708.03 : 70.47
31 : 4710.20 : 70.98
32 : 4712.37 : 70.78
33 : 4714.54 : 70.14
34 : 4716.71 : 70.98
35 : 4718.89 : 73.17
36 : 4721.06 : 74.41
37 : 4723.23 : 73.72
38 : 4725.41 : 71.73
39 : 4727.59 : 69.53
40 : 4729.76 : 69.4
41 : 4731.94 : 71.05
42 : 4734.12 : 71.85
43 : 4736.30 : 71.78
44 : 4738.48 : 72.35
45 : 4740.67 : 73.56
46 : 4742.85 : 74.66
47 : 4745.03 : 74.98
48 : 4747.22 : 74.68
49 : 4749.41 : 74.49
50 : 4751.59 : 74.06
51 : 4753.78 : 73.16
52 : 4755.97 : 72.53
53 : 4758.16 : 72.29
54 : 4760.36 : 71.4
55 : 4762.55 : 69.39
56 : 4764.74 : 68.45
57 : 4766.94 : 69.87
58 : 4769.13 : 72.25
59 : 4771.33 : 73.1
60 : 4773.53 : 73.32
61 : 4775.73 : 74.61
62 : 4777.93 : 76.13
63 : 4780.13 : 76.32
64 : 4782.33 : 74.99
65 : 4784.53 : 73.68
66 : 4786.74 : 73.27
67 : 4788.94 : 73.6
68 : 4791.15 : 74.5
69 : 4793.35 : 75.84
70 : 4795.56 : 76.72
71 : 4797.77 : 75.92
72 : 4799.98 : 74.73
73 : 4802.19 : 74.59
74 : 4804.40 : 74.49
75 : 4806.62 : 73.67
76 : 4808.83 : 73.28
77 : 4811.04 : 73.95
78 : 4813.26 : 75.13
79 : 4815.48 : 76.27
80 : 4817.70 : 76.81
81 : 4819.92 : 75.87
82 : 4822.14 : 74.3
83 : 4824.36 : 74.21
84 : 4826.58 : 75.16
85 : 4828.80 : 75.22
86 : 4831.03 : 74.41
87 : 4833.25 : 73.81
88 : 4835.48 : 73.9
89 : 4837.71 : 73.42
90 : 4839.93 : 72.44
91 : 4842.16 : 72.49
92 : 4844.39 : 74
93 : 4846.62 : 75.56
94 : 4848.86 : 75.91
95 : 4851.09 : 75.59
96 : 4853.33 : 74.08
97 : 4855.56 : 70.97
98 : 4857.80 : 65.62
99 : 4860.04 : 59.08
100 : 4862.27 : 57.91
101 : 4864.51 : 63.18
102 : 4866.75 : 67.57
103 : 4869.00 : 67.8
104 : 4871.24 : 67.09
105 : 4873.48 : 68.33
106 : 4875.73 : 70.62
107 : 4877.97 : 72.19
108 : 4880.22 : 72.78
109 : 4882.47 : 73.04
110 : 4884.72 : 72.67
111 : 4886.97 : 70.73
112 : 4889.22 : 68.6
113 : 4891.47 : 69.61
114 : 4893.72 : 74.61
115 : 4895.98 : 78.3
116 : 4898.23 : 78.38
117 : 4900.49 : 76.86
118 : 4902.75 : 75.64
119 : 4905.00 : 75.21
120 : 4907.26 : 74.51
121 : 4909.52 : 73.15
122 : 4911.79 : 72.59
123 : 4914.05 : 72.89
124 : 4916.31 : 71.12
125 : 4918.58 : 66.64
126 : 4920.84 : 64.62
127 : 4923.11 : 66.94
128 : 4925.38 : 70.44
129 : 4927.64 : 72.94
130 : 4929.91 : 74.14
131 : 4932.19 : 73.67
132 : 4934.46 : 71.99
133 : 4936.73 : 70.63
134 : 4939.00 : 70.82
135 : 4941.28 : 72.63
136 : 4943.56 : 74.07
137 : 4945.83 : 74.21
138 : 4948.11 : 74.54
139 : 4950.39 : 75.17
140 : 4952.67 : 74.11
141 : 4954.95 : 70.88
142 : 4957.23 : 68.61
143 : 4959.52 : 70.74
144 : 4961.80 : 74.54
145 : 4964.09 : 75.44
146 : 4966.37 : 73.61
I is 1.06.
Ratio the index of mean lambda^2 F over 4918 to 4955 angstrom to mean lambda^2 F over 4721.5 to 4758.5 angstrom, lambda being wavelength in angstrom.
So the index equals 1.1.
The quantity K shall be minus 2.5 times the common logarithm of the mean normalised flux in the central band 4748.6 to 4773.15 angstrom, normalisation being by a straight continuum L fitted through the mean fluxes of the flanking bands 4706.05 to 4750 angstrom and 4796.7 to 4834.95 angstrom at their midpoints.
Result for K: 0.02 mag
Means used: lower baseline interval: 72.1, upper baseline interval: 74.8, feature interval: 71.9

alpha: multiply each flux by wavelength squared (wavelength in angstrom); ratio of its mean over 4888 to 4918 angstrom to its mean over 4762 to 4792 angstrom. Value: 1.1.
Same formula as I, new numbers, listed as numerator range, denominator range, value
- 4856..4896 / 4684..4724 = 1.04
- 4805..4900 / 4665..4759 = 1.07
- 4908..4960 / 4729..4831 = 1.03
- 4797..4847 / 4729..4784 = 1.05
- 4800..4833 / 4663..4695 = 1.12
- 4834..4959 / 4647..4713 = 1.11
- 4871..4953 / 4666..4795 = 1.08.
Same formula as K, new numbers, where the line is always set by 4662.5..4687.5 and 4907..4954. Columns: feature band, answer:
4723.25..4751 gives -0.030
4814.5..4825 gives -0.064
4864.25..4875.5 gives 0.066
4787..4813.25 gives -0.054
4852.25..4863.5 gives 0.094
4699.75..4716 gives 0.016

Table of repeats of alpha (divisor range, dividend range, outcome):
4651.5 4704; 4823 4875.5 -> 1.07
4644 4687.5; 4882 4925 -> 1.13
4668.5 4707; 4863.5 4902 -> 1.10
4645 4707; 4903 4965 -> 1.14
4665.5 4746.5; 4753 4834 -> 1.08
